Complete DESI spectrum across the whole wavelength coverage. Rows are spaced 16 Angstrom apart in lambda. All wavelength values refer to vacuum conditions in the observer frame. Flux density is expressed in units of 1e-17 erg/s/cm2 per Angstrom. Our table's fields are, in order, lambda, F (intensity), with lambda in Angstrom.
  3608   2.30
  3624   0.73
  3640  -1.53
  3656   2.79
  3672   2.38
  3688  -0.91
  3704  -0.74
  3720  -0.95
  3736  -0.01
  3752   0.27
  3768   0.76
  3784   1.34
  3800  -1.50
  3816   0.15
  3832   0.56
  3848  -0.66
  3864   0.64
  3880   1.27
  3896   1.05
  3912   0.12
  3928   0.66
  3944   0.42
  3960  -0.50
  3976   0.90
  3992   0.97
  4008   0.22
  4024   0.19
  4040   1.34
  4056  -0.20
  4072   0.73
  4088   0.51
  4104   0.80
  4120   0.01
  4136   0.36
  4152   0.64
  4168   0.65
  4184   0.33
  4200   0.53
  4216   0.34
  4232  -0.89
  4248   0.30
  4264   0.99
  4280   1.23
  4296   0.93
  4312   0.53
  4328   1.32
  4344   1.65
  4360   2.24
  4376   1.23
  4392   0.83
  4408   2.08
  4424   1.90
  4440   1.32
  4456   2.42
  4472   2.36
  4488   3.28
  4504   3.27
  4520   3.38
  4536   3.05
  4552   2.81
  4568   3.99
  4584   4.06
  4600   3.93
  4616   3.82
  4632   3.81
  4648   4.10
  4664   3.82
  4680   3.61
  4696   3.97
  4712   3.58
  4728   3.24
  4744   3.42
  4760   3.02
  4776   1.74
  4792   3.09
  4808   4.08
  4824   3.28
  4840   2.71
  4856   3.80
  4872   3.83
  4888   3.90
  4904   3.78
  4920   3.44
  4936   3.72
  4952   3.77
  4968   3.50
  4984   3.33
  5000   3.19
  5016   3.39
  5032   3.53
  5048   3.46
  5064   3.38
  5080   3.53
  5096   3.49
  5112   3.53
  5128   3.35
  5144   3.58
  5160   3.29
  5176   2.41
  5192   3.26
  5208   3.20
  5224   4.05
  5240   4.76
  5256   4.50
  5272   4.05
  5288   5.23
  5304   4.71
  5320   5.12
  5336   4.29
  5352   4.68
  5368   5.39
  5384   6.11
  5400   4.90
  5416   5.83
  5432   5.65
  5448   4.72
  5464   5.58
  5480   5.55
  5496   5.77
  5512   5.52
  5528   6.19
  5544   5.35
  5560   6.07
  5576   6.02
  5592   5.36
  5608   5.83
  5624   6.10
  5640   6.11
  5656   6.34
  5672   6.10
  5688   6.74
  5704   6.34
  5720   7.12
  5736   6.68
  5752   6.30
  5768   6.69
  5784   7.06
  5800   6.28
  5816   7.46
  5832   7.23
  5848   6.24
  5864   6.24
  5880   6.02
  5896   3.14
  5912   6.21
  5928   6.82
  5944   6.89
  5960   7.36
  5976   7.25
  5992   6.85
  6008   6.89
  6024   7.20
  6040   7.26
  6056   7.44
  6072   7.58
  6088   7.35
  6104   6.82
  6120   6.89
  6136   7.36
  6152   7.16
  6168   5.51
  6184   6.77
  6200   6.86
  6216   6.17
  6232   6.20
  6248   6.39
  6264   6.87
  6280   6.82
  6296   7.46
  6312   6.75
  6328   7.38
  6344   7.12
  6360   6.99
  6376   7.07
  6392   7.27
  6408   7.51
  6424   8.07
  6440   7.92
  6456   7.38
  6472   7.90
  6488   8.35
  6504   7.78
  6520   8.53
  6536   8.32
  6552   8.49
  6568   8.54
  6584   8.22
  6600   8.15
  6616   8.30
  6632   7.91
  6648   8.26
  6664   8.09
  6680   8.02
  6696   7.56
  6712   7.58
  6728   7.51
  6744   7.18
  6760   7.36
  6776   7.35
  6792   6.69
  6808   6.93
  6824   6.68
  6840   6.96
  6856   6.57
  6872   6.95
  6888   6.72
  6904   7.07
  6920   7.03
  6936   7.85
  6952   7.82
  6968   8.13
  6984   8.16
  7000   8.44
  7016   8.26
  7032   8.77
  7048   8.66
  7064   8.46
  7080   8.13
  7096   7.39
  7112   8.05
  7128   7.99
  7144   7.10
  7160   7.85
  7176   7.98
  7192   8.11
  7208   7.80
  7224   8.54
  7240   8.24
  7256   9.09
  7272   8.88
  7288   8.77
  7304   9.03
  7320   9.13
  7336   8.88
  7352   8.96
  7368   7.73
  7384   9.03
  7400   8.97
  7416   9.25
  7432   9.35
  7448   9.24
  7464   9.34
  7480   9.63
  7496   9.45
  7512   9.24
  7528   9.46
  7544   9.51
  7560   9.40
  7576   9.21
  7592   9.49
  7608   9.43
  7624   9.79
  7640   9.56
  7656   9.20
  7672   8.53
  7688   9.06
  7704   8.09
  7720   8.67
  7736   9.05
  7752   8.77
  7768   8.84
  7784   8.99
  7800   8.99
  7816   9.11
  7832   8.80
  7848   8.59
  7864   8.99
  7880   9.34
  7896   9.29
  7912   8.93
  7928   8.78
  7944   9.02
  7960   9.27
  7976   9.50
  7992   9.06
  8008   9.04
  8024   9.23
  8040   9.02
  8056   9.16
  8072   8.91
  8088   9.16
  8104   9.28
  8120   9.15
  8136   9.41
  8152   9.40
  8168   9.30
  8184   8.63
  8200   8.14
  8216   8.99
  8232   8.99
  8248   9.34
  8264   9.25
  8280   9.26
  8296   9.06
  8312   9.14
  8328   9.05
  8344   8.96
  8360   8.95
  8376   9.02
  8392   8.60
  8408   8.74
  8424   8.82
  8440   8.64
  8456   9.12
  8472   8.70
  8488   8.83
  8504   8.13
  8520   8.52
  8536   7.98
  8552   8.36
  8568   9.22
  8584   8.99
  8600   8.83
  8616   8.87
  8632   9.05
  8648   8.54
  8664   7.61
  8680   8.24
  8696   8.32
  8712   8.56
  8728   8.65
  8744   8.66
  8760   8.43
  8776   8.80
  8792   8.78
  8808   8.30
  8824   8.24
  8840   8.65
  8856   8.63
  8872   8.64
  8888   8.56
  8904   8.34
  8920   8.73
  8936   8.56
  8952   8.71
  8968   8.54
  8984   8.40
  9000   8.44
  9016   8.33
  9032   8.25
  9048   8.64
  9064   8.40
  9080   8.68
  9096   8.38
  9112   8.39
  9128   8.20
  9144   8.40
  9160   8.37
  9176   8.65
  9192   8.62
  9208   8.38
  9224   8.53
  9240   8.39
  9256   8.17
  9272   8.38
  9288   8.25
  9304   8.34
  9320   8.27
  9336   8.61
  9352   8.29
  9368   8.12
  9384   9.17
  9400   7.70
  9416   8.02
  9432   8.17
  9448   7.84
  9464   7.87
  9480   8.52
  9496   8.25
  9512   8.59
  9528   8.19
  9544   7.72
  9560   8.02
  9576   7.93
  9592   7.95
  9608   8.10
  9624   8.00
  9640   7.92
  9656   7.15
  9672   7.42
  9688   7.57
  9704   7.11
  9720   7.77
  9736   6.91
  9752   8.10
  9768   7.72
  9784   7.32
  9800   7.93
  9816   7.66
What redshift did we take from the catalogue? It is 0.00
